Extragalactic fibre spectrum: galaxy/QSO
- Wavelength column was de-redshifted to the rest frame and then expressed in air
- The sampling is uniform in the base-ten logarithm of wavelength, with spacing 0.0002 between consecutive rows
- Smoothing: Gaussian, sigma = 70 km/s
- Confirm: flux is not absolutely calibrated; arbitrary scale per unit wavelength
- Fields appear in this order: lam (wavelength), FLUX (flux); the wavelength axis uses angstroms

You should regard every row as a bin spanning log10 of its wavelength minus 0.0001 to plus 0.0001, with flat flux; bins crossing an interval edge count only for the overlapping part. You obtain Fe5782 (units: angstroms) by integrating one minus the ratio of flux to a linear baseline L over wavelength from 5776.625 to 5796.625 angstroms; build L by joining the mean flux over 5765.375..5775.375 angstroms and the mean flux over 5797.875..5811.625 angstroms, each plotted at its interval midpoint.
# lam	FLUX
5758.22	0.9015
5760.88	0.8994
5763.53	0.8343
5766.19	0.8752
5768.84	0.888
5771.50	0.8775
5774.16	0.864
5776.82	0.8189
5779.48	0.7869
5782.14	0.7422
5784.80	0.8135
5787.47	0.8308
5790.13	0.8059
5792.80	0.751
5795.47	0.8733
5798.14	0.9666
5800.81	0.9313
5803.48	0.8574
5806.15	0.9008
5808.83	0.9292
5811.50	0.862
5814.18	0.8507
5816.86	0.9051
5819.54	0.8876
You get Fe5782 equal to 2.02 angstroms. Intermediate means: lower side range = 0.877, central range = 0.801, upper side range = 0.908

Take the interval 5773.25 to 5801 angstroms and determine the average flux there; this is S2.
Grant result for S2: 0.831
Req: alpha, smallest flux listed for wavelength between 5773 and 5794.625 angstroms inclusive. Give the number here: 0.7422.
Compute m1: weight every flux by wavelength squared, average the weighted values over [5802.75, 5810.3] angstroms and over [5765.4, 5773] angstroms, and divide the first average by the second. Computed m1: 1.03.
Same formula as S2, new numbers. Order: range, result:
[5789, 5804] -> 0.865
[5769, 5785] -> 0.823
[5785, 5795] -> 0.804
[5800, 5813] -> 0.894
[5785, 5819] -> 0.87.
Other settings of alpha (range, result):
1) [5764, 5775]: 0.864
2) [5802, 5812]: 0.8574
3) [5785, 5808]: 0.751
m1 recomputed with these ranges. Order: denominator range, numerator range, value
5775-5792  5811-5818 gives 1.10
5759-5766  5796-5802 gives 1.09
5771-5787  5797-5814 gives 1.12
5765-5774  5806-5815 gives 1.02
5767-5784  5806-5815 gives 1.08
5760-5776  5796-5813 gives 1.05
